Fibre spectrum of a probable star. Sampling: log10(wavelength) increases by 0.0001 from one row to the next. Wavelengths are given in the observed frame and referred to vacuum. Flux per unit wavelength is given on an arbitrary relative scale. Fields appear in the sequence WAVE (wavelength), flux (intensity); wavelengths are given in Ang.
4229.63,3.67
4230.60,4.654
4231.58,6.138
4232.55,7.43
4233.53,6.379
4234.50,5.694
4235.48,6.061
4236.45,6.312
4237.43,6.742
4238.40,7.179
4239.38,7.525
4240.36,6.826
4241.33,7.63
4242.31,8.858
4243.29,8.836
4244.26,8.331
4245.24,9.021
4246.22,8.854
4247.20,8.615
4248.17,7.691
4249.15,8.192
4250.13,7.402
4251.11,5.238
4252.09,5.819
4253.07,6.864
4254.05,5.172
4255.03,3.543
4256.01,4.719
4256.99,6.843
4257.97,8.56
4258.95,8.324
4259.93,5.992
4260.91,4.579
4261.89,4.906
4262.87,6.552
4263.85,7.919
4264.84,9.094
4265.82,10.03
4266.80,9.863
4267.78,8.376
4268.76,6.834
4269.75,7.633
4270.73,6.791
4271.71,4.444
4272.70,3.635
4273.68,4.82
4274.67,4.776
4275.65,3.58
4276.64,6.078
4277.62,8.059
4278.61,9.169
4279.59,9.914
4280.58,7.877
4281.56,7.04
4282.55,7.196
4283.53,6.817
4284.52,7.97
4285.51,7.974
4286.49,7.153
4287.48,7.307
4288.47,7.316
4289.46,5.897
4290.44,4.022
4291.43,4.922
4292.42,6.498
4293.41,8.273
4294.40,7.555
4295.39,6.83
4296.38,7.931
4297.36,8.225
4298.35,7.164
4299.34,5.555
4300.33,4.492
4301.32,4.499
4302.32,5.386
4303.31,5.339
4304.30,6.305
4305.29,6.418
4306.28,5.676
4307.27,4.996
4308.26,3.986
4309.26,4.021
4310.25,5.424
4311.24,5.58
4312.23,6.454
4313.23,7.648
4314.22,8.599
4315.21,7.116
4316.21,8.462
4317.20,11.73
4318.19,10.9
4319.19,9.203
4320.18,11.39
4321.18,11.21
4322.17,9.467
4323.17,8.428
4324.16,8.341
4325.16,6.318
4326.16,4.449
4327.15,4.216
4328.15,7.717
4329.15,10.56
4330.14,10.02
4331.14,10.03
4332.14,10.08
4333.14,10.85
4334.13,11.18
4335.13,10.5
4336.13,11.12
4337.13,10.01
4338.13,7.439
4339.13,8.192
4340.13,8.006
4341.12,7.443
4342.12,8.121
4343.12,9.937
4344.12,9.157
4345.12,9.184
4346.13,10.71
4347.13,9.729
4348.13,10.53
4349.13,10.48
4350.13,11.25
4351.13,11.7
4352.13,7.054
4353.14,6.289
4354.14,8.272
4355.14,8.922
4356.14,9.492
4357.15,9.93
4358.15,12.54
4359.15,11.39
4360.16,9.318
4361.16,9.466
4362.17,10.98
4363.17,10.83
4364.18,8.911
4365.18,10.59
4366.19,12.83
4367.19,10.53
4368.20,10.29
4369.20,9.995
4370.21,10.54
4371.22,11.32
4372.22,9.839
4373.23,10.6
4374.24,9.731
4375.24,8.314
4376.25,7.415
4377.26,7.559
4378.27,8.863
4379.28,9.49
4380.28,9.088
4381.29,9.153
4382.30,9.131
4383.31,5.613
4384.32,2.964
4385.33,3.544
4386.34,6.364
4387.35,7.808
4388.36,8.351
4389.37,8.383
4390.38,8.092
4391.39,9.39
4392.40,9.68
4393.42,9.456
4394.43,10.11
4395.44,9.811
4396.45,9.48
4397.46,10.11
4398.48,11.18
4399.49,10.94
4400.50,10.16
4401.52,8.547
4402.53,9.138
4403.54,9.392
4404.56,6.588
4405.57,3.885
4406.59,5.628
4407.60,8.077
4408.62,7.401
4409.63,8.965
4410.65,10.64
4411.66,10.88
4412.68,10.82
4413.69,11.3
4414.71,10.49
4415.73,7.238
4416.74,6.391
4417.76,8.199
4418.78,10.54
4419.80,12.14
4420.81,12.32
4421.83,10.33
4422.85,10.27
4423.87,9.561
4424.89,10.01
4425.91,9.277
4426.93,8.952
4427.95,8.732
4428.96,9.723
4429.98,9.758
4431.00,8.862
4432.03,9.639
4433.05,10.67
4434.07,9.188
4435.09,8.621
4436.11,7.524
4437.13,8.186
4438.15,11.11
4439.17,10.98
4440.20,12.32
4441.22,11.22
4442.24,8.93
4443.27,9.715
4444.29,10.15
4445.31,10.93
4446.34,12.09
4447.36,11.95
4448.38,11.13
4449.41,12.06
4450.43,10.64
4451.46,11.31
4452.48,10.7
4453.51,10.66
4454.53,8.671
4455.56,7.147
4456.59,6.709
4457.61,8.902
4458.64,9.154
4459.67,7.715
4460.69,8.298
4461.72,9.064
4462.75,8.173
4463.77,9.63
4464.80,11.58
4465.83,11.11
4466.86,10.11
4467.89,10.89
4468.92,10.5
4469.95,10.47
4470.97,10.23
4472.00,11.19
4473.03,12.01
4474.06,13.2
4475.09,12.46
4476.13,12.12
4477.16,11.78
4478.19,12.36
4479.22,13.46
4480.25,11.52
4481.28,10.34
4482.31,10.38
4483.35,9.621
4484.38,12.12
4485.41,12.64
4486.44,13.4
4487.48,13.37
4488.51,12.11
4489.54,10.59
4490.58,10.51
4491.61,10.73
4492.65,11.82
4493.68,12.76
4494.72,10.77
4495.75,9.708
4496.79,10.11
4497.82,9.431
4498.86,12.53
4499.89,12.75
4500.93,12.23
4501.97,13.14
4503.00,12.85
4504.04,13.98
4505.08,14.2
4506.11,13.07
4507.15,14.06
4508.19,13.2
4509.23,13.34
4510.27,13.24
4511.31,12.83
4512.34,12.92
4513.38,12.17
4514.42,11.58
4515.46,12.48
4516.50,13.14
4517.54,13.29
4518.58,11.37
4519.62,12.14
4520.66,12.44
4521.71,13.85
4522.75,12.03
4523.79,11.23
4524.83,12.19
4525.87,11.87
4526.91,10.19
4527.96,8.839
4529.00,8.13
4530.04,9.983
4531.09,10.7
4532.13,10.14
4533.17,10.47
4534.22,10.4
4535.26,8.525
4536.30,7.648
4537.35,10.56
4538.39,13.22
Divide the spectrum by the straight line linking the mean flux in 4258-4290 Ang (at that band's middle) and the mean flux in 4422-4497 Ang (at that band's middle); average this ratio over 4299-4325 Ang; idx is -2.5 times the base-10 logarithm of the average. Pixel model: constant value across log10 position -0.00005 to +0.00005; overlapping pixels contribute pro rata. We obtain 0.08 mag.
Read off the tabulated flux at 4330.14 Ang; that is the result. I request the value 10.02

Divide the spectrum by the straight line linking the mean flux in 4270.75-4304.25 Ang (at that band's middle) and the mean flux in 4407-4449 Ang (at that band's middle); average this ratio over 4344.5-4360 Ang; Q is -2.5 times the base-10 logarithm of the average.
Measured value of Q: -0.22 mag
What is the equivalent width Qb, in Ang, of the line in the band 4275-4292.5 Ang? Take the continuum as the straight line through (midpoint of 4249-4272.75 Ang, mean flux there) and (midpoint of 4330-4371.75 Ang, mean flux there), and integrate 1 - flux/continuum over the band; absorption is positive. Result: 1.4 Ang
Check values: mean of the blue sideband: 6.73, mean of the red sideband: 9.88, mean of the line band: 6.92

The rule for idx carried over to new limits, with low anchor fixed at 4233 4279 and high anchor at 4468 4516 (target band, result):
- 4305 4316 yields 0.31 mag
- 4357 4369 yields -0.16 mag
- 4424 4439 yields 0.15 mag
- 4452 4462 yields 0.28 mag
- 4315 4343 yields -0.07 mag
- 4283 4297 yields 0.11 mag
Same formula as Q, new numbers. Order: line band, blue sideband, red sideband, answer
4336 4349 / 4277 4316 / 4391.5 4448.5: -0.18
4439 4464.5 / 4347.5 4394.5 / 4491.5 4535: 0.08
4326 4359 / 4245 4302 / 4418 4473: -0.15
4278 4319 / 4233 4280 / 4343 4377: 0.18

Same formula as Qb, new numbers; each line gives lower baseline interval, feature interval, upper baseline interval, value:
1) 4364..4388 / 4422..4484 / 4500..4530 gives 2.9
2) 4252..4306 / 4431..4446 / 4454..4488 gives 0.0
